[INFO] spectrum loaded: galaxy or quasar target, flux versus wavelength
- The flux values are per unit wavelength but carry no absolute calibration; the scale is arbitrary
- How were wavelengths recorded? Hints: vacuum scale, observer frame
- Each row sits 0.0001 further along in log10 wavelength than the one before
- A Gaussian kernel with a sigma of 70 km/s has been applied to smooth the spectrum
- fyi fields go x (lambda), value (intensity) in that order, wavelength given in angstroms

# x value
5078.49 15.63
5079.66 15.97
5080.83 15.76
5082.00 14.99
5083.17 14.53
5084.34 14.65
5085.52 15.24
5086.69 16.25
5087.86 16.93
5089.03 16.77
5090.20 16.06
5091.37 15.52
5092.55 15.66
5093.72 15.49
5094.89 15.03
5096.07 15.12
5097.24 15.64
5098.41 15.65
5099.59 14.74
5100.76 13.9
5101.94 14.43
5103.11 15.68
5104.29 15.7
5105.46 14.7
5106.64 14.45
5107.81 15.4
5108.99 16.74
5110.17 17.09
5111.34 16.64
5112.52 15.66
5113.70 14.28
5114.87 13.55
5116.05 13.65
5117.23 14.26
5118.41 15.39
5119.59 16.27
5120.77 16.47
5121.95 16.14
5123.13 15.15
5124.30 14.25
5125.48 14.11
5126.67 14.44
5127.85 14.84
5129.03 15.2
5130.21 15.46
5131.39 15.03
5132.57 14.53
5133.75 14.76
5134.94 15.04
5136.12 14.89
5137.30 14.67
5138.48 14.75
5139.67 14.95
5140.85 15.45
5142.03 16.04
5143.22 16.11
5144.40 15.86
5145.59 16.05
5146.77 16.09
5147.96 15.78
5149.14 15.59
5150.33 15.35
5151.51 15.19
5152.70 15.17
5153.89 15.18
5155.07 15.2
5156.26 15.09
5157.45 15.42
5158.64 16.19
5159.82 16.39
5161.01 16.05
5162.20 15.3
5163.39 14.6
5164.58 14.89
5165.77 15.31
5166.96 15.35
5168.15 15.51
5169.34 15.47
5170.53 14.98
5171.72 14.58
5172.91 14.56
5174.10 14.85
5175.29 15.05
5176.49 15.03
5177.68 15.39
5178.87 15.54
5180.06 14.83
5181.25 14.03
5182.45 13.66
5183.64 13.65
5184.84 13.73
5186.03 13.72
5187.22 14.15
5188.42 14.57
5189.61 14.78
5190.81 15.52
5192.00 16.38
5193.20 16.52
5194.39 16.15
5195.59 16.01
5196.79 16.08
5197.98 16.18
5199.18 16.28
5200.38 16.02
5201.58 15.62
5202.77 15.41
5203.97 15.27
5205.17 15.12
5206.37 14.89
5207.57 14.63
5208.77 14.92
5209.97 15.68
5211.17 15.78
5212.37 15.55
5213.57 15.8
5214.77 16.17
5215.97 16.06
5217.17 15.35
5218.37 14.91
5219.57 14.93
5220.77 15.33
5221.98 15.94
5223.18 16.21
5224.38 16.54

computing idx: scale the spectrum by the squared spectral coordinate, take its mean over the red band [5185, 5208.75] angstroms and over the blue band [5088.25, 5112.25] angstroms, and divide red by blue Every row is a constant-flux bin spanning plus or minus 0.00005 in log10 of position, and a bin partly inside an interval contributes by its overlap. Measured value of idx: 1.0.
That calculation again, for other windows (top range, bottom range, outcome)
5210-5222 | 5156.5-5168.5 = 1.03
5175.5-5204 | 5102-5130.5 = 1.03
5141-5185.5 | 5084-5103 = 1.01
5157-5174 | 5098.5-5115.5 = 1.03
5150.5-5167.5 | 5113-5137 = 1.05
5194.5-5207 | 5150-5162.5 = 1.03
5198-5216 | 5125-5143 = 1.07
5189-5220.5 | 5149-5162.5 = 1.03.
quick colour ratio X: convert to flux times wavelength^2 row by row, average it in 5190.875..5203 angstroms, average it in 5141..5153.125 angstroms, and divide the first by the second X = 1.04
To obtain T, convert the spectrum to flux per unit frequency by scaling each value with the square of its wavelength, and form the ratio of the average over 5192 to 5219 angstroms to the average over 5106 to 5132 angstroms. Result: 1.1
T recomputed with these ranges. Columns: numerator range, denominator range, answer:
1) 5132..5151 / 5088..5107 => 1.02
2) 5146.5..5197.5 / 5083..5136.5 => 1.02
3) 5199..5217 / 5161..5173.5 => 1.04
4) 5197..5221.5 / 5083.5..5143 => 1.06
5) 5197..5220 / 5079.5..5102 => 1.05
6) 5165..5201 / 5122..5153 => 1.01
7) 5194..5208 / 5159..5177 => 1.04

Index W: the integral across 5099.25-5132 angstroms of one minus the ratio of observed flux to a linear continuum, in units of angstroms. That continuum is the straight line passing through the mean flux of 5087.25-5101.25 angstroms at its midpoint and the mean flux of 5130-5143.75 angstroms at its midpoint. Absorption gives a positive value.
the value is 0.4 angstroms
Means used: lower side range 15.6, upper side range 15.1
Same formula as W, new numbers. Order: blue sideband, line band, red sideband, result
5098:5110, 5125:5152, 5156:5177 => 0.0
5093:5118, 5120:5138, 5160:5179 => 0.2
